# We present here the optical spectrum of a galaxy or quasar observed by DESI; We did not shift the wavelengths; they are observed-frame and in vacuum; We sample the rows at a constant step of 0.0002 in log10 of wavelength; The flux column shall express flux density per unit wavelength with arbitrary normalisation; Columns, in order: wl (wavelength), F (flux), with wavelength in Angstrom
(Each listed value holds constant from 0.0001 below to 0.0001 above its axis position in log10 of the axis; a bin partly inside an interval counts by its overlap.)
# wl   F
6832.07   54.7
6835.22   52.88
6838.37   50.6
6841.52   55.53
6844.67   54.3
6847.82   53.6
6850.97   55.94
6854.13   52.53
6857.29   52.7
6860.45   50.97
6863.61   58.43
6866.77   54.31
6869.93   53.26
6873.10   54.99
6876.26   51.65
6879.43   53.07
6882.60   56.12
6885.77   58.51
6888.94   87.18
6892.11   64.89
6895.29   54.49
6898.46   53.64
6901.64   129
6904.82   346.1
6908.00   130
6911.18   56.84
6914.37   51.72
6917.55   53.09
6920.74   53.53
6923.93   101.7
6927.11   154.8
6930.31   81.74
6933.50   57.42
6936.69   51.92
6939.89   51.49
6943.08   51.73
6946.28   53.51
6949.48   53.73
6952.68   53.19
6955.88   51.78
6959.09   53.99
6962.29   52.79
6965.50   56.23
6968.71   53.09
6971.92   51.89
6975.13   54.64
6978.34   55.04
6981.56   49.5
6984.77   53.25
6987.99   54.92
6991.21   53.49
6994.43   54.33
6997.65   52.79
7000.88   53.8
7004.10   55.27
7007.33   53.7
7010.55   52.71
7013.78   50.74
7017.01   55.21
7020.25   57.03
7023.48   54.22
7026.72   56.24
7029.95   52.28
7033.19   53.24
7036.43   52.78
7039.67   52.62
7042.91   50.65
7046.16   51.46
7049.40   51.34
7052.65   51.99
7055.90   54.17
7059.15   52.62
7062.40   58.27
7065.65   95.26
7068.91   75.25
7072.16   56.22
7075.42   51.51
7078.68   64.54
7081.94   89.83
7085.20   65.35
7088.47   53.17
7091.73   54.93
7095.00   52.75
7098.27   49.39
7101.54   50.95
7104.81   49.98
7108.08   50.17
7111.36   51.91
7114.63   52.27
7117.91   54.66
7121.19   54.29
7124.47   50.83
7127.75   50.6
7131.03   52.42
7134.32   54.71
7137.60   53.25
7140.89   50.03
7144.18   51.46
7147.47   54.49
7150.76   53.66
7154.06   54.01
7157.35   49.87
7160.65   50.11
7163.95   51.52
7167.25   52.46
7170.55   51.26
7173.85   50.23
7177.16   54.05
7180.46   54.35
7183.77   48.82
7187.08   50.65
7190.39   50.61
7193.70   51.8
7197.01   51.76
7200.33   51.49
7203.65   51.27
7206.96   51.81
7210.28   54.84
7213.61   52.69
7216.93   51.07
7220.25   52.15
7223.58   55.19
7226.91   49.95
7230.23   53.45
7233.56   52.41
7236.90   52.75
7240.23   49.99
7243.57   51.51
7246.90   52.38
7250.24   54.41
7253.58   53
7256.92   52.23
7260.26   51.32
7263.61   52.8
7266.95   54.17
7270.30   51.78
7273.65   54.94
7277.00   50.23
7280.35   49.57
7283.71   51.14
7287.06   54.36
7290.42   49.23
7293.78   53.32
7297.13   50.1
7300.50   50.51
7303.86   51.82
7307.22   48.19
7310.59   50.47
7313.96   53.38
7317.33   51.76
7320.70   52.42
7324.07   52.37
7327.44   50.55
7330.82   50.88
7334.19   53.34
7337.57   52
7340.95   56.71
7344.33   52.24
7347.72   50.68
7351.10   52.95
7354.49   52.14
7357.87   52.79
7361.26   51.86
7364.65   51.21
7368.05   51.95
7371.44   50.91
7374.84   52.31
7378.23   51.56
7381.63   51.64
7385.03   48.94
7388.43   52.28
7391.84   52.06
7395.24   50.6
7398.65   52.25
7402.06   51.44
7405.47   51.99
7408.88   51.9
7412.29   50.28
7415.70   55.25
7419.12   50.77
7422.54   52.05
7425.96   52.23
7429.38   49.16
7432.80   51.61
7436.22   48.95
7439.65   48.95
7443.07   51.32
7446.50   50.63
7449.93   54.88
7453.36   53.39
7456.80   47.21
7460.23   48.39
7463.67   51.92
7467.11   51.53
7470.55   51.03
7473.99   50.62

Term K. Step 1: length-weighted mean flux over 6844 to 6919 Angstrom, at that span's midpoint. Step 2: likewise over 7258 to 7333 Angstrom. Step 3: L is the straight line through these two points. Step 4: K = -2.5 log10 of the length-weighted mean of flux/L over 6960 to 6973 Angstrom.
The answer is 0.29 mag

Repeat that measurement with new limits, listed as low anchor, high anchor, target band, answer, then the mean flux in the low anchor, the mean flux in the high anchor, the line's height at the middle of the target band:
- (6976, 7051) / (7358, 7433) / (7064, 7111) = -0.15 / 53.3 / 51.6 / 53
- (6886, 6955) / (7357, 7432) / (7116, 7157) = 0.30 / 84.4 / 51.6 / 69.5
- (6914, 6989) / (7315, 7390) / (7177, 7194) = 0.08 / 60.9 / 52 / 55.7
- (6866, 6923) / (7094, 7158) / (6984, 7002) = 0.27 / 81.9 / 52.1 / 69.2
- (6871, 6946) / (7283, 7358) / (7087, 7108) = 0.30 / 82.1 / 51.9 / 68.3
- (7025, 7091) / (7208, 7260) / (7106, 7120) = 0.10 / 59.4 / 52.5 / 57.2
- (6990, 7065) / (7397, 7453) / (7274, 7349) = 0.01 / 54.1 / 51.5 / 52.3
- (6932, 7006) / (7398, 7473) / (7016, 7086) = -0.12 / 53.5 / 51.2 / 53.1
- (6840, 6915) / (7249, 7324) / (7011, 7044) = 0.24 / 75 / 51.9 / 66.5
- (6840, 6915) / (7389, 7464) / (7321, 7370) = 0.05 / 75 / 51.2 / 54.7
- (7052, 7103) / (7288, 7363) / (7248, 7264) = 0.04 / 61.2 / 51.8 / 54.5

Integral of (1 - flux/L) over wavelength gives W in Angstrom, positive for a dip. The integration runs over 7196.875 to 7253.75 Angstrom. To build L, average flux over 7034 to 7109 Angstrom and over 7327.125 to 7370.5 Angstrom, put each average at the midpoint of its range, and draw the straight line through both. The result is 2.6 Angstrom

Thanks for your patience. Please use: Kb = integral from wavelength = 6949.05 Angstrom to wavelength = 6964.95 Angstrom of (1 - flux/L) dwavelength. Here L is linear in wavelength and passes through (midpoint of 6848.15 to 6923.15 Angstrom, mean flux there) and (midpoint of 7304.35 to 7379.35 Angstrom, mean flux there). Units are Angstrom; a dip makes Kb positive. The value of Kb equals 4.1 Angstrom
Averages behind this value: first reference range 75.3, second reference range 51.9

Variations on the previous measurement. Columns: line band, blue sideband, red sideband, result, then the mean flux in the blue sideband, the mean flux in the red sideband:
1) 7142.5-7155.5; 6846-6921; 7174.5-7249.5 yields 0.70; 74.8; 52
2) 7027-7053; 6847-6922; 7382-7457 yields 6.02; 74.8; 51.4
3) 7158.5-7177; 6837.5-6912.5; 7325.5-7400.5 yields 2.96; 74.9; 51.9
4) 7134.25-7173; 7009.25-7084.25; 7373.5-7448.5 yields 2.89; 58.4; 51.3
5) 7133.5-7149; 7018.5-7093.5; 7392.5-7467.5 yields 1.22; 58.9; 51.2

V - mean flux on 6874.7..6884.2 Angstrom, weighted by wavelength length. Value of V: 53.6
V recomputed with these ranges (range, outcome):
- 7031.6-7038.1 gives 53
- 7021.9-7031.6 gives 54.2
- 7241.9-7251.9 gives 52.8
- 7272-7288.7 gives 52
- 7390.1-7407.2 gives 51.6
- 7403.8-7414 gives 51.4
